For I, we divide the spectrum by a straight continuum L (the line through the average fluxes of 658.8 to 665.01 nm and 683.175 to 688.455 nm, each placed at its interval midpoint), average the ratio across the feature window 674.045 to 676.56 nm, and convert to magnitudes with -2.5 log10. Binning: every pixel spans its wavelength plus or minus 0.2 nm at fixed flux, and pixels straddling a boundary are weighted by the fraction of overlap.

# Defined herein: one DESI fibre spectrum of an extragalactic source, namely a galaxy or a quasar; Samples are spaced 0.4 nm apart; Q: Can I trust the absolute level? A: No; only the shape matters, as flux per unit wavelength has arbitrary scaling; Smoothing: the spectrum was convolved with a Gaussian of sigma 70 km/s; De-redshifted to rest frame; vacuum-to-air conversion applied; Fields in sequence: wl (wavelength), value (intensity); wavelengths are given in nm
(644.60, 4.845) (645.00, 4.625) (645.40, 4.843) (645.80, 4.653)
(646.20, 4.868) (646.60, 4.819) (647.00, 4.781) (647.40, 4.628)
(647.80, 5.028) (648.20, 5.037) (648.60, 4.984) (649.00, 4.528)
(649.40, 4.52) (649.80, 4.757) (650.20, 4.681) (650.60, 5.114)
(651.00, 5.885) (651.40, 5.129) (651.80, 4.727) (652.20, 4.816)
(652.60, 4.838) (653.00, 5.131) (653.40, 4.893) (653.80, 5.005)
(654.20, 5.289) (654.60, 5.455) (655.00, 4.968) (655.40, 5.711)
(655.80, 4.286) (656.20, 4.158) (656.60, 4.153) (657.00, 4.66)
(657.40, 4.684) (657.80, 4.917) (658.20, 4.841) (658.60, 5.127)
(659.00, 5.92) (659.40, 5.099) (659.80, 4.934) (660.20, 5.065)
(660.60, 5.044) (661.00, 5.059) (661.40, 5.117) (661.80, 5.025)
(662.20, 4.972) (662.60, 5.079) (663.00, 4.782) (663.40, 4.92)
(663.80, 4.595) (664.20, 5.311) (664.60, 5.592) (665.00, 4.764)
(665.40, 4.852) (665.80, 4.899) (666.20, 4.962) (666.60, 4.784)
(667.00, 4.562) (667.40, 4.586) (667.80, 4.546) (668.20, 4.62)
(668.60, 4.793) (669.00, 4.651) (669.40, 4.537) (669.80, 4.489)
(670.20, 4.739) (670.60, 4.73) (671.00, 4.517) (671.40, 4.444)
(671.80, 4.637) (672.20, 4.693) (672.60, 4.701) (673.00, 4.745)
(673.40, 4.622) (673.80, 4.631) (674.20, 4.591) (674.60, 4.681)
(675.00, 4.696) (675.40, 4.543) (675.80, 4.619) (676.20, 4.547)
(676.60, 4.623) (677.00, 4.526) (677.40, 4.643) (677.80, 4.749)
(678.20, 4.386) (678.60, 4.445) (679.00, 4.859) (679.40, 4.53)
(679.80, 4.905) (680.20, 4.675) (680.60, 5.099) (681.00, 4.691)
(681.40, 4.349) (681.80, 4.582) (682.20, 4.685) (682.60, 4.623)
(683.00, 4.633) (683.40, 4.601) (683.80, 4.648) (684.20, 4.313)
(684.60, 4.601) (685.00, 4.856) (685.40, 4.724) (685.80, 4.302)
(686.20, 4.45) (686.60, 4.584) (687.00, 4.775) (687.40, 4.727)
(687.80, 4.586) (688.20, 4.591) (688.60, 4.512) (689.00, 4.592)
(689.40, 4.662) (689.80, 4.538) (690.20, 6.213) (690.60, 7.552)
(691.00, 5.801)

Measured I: 0.05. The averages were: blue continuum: 5.09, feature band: 4.61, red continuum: 4.6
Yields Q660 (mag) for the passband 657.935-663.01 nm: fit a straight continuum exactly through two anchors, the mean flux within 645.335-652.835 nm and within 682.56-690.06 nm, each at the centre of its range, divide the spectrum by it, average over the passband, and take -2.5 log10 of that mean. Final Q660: -0.07 mag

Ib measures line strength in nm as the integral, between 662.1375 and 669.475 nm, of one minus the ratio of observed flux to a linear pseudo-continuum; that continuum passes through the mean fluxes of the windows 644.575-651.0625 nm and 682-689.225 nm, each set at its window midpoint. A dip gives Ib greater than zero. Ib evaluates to -0.170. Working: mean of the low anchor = 4.84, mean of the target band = 4.83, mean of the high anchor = 4.6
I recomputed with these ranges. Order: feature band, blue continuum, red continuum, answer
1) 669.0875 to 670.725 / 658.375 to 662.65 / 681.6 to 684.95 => 0.066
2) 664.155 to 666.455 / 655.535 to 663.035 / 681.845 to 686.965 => -0.047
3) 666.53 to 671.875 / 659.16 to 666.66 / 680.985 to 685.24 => 0.060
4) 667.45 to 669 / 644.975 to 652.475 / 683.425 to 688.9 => 0.018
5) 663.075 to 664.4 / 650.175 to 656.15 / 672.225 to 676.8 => -0.018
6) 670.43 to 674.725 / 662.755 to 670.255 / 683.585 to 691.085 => 0.042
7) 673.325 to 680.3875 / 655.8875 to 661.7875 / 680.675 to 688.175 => 0.016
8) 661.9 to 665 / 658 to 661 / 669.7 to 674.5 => -0.008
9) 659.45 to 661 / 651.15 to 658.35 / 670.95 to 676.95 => -0.050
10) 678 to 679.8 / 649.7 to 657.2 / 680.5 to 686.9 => 0.014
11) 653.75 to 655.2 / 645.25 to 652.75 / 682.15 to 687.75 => -0.078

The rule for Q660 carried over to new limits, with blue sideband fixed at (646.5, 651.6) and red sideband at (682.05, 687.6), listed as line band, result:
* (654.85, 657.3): 0.05 mag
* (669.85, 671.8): 0.03 mag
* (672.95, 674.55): 0.01 mag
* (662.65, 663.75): -0.01 mag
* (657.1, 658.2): 0.01 mag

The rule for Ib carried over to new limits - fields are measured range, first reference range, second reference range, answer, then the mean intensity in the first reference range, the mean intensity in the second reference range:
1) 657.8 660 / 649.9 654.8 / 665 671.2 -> -0.111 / 5.07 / 4.69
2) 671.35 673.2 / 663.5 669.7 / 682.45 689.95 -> 0.032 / 4.8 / 4.6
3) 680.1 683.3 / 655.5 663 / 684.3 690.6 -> 0.103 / 4.9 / 4.8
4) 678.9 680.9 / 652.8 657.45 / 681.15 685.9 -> -0.080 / 4.87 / 4.58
